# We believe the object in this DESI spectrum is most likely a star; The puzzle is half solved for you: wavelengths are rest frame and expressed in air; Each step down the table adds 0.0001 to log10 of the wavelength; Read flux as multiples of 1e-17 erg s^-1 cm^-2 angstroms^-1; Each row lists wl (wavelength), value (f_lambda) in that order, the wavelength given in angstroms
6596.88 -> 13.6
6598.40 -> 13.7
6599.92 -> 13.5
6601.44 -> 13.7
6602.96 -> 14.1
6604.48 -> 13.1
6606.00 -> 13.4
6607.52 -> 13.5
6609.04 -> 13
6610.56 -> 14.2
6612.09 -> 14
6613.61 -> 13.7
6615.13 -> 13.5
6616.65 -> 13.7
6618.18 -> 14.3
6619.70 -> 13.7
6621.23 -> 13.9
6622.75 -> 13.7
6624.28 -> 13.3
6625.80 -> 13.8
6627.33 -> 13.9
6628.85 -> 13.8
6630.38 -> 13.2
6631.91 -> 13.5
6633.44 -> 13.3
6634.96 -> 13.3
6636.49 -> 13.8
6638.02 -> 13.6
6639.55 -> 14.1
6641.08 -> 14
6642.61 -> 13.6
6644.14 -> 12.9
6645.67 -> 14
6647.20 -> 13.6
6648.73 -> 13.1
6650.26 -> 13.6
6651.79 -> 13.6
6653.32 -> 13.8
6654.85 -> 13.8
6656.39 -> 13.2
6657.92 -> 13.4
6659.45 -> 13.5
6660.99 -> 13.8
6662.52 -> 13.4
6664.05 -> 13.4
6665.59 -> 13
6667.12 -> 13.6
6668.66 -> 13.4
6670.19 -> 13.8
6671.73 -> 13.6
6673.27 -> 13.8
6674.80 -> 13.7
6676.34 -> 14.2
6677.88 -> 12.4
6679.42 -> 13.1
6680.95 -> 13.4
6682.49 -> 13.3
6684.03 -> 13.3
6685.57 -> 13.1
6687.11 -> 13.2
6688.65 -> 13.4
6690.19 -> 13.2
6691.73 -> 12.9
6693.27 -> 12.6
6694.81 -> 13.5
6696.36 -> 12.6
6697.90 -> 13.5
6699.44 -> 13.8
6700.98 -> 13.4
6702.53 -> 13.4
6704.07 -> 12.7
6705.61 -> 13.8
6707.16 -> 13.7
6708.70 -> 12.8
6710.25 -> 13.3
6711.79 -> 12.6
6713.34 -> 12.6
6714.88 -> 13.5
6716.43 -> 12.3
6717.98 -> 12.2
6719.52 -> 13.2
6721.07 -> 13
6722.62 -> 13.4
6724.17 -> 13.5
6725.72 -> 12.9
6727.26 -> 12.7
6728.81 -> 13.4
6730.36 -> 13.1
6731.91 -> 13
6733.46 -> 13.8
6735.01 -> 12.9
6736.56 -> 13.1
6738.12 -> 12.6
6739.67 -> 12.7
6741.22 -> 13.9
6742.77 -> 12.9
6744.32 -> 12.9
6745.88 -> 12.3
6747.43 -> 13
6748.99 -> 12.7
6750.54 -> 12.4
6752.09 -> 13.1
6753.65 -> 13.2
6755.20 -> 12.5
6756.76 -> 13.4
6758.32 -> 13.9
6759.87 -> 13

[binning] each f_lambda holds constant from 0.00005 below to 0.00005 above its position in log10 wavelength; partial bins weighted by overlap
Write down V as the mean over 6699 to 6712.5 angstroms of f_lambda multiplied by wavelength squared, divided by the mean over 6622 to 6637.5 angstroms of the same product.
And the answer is 1.00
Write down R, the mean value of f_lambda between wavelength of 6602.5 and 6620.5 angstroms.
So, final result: 13.7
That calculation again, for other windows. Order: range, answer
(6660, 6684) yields 13.5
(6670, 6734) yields 13.2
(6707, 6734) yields 13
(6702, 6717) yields 13.1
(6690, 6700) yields 13.1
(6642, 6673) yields 13.5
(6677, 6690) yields 13.2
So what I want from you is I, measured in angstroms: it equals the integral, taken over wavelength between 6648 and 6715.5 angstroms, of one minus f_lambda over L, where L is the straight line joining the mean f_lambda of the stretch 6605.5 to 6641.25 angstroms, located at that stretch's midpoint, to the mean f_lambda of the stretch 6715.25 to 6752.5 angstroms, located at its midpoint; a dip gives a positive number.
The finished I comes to -0.2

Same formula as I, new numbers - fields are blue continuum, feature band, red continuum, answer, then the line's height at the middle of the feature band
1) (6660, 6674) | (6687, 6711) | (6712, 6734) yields 0.0 angstroms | 13.2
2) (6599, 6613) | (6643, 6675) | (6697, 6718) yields -0.4 angstroms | 13.4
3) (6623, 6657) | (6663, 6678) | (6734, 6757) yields -0.2 angstroms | 13.4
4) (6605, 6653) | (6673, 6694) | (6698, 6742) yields 0.1 angstroms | 13.3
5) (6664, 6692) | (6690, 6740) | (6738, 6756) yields 0.0 angstroms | 13.1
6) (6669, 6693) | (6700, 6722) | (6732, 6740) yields 0.2 angstroms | 13.2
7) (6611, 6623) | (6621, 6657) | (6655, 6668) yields 0.1 angstroms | 13.6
